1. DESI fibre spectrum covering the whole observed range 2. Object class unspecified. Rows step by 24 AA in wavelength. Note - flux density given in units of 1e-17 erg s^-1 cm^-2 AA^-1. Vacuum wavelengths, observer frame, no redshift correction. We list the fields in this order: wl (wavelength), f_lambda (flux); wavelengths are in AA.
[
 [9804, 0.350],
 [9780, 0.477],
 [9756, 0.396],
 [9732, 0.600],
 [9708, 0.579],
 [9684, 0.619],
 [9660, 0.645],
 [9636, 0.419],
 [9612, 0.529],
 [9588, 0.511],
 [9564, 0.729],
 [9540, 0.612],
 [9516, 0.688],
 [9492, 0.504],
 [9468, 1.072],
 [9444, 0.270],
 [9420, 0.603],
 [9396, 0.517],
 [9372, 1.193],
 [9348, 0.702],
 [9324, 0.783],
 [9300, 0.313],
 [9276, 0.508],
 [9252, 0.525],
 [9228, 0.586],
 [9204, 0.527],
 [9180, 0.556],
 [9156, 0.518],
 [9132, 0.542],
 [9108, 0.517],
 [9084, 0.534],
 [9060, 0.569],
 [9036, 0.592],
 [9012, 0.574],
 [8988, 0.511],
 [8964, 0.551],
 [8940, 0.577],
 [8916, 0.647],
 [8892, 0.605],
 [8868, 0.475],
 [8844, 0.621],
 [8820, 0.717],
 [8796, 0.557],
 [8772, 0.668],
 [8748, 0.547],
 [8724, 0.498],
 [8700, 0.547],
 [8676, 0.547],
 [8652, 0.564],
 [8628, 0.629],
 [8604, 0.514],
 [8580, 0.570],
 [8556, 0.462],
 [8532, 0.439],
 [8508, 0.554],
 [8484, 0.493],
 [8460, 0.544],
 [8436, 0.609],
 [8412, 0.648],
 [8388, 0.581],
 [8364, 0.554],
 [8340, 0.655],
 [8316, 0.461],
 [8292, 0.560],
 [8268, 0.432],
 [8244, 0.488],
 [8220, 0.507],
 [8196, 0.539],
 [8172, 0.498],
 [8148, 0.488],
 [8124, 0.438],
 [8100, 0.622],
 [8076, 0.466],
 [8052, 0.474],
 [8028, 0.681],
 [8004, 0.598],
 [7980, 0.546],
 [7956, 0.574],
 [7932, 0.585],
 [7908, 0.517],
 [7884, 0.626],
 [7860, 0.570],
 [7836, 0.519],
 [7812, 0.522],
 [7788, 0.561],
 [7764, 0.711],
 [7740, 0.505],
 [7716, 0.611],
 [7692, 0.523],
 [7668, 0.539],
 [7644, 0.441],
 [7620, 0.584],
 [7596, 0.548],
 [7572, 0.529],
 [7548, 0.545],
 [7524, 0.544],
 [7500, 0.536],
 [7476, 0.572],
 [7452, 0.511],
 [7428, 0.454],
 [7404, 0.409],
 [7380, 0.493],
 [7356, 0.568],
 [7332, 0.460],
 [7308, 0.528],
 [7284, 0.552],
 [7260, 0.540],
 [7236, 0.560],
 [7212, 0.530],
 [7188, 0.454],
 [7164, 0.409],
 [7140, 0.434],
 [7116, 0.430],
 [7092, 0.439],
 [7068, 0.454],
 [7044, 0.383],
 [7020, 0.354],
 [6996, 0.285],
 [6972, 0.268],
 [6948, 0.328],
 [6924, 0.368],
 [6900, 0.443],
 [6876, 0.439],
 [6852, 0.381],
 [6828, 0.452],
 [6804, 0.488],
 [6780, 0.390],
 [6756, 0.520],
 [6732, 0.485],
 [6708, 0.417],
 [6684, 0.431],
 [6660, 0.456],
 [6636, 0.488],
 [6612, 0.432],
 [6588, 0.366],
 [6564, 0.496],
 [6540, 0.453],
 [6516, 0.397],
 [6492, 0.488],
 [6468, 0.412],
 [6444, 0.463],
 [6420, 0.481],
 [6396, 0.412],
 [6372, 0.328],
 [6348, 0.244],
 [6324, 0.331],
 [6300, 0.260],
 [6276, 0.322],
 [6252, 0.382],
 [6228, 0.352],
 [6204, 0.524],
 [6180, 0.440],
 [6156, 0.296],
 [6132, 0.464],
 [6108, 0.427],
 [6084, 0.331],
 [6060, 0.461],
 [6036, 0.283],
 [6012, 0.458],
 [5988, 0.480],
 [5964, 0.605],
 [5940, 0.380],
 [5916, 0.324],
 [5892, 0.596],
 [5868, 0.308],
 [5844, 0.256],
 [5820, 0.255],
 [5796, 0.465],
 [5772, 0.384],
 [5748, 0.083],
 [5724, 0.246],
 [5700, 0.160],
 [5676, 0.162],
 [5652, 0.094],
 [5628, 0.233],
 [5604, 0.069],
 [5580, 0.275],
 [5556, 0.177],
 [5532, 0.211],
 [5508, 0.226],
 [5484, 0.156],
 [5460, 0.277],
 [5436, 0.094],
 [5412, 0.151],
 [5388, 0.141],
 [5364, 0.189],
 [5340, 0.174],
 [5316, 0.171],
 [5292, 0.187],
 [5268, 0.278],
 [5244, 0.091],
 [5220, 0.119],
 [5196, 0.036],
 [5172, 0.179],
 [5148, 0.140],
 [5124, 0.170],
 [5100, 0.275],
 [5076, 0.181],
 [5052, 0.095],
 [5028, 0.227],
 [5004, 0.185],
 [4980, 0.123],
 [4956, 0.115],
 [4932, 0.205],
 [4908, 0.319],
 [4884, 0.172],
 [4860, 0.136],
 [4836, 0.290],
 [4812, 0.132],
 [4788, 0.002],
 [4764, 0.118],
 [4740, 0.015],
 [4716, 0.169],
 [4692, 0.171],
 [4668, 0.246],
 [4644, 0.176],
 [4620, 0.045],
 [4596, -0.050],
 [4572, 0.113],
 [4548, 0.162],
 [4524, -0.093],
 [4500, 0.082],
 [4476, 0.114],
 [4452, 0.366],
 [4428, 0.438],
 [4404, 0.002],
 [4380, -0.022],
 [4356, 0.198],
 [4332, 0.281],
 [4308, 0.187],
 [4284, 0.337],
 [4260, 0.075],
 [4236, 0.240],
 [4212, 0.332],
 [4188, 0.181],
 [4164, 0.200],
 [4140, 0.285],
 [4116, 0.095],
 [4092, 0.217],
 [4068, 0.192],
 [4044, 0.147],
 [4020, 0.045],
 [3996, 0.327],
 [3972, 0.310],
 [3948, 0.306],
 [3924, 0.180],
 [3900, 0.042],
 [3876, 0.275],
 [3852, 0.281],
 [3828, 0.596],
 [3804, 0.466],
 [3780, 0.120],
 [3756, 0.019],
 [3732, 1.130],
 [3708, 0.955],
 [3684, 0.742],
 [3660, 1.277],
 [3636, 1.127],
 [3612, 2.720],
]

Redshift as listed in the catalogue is 0.60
